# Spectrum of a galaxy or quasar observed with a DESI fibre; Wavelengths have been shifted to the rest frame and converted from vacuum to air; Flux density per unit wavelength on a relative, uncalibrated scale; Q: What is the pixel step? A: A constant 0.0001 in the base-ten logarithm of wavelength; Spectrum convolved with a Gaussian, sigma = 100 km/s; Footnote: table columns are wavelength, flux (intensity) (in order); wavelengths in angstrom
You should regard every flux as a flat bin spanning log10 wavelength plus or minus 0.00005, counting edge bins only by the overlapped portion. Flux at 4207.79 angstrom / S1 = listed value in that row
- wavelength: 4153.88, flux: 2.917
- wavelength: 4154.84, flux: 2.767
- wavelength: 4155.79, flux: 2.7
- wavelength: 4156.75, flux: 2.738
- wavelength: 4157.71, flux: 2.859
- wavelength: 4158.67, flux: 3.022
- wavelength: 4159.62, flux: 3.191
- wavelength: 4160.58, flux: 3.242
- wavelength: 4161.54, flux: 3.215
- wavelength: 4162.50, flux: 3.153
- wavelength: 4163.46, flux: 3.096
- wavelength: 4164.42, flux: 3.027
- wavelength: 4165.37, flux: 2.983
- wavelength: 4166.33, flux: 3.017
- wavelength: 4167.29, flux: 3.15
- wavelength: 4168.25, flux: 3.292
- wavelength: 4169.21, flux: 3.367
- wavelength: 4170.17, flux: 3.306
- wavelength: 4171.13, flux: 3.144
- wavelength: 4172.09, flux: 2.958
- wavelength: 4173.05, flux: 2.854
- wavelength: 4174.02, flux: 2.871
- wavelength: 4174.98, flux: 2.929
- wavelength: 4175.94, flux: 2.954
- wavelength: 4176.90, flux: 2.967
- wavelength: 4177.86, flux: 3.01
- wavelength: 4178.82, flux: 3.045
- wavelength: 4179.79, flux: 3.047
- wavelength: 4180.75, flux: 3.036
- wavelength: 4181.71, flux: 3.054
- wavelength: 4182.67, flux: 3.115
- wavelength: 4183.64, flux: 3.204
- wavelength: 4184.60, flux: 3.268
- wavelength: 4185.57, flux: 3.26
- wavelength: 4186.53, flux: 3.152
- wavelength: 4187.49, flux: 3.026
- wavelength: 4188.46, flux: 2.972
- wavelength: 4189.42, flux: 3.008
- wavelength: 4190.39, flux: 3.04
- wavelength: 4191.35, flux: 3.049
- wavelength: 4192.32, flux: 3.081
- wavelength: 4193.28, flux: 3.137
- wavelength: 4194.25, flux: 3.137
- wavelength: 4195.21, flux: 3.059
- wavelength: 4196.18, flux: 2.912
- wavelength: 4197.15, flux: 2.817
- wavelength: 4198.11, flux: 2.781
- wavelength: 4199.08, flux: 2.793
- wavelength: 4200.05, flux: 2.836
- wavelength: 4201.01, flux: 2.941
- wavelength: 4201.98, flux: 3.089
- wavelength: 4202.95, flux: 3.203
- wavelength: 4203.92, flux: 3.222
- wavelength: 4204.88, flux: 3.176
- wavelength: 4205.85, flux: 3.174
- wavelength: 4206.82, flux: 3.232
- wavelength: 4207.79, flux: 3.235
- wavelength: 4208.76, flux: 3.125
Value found 3.235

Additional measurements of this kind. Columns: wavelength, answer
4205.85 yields 3.174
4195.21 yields 3.059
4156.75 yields 2.738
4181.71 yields 3.054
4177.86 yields 3.01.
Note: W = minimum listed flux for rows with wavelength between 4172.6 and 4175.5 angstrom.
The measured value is 2.854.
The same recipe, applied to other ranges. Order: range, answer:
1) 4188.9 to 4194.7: 3.008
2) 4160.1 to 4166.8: 2.983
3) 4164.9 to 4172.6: 2.958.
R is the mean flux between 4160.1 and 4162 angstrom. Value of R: 3.22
